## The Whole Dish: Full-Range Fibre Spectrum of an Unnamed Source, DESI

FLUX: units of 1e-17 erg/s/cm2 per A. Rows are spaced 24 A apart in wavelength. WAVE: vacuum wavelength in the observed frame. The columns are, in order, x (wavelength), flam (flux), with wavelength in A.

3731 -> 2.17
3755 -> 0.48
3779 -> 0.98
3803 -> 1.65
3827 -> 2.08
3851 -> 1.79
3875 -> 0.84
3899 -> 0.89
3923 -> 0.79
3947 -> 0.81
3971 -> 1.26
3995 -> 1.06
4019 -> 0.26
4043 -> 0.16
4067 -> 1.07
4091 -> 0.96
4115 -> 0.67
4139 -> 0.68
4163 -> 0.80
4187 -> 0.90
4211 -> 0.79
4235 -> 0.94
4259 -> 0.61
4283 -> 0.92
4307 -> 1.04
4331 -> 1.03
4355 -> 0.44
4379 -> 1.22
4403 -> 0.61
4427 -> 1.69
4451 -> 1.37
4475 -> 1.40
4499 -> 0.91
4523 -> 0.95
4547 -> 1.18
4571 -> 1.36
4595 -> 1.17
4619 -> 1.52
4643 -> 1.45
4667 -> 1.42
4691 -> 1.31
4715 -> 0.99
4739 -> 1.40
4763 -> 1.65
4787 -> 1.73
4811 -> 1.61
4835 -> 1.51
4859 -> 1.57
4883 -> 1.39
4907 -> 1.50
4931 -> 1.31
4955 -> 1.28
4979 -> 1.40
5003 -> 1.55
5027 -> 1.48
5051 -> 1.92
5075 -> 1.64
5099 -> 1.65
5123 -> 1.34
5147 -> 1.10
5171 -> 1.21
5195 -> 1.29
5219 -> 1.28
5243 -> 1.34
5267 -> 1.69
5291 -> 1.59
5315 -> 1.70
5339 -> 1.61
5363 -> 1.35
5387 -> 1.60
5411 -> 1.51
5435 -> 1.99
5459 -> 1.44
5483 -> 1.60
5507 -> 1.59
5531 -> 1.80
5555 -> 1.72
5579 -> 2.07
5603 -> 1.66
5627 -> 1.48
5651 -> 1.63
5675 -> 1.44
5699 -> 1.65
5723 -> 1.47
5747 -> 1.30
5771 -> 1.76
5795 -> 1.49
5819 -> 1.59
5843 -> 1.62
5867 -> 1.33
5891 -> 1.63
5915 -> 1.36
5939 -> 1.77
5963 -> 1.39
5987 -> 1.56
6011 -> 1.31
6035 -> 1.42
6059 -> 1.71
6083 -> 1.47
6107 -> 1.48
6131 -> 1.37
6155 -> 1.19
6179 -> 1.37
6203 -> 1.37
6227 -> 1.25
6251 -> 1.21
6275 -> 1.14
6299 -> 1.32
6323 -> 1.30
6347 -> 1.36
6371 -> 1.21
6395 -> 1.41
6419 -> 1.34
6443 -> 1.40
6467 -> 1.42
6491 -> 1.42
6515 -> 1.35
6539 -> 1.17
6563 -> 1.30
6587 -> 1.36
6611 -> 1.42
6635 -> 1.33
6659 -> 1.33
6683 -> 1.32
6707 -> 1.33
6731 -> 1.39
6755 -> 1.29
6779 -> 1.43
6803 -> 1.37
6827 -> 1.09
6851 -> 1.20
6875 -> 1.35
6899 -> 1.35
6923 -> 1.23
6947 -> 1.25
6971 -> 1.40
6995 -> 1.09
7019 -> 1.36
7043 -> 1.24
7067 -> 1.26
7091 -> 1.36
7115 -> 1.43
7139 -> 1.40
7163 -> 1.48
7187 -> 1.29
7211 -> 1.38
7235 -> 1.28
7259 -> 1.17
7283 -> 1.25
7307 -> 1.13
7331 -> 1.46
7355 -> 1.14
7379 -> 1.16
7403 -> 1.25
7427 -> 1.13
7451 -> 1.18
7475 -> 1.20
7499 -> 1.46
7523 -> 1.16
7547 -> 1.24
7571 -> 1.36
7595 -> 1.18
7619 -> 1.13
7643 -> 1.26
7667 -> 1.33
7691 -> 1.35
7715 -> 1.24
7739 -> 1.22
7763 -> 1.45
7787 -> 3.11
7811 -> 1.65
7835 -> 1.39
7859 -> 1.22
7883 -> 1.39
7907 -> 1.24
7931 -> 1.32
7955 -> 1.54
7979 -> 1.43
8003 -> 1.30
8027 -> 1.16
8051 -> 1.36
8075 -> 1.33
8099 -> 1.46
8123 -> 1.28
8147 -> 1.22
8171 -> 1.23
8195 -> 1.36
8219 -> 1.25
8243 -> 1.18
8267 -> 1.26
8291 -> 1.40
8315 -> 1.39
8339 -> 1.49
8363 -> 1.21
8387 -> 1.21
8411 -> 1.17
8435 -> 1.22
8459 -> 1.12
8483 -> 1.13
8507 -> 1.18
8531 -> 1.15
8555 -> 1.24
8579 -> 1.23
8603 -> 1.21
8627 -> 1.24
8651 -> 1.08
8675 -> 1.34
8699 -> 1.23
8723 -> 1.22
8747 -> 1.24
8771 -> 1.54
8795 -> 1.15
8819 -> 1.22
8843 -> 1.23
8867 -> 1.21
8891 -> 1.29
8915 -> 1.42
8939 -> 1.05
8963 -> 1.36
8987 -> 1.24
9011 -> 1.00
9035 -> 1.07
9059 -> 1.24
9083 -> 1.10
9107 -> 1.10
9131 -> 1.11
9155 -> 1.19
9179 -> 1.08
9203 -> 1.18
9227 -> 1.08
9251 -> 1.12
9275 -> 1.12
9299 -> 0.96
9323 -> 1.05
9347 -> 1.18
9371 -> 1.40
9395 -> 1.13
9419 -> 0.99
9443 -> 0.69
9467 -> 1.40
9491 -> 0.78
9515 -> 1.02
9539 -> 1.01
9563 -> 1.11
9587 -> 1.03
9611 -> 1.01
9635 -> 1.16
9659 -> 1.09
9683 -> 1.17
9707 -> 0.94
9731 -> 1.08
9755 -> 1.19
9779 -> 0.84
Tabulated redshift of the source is 0.19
